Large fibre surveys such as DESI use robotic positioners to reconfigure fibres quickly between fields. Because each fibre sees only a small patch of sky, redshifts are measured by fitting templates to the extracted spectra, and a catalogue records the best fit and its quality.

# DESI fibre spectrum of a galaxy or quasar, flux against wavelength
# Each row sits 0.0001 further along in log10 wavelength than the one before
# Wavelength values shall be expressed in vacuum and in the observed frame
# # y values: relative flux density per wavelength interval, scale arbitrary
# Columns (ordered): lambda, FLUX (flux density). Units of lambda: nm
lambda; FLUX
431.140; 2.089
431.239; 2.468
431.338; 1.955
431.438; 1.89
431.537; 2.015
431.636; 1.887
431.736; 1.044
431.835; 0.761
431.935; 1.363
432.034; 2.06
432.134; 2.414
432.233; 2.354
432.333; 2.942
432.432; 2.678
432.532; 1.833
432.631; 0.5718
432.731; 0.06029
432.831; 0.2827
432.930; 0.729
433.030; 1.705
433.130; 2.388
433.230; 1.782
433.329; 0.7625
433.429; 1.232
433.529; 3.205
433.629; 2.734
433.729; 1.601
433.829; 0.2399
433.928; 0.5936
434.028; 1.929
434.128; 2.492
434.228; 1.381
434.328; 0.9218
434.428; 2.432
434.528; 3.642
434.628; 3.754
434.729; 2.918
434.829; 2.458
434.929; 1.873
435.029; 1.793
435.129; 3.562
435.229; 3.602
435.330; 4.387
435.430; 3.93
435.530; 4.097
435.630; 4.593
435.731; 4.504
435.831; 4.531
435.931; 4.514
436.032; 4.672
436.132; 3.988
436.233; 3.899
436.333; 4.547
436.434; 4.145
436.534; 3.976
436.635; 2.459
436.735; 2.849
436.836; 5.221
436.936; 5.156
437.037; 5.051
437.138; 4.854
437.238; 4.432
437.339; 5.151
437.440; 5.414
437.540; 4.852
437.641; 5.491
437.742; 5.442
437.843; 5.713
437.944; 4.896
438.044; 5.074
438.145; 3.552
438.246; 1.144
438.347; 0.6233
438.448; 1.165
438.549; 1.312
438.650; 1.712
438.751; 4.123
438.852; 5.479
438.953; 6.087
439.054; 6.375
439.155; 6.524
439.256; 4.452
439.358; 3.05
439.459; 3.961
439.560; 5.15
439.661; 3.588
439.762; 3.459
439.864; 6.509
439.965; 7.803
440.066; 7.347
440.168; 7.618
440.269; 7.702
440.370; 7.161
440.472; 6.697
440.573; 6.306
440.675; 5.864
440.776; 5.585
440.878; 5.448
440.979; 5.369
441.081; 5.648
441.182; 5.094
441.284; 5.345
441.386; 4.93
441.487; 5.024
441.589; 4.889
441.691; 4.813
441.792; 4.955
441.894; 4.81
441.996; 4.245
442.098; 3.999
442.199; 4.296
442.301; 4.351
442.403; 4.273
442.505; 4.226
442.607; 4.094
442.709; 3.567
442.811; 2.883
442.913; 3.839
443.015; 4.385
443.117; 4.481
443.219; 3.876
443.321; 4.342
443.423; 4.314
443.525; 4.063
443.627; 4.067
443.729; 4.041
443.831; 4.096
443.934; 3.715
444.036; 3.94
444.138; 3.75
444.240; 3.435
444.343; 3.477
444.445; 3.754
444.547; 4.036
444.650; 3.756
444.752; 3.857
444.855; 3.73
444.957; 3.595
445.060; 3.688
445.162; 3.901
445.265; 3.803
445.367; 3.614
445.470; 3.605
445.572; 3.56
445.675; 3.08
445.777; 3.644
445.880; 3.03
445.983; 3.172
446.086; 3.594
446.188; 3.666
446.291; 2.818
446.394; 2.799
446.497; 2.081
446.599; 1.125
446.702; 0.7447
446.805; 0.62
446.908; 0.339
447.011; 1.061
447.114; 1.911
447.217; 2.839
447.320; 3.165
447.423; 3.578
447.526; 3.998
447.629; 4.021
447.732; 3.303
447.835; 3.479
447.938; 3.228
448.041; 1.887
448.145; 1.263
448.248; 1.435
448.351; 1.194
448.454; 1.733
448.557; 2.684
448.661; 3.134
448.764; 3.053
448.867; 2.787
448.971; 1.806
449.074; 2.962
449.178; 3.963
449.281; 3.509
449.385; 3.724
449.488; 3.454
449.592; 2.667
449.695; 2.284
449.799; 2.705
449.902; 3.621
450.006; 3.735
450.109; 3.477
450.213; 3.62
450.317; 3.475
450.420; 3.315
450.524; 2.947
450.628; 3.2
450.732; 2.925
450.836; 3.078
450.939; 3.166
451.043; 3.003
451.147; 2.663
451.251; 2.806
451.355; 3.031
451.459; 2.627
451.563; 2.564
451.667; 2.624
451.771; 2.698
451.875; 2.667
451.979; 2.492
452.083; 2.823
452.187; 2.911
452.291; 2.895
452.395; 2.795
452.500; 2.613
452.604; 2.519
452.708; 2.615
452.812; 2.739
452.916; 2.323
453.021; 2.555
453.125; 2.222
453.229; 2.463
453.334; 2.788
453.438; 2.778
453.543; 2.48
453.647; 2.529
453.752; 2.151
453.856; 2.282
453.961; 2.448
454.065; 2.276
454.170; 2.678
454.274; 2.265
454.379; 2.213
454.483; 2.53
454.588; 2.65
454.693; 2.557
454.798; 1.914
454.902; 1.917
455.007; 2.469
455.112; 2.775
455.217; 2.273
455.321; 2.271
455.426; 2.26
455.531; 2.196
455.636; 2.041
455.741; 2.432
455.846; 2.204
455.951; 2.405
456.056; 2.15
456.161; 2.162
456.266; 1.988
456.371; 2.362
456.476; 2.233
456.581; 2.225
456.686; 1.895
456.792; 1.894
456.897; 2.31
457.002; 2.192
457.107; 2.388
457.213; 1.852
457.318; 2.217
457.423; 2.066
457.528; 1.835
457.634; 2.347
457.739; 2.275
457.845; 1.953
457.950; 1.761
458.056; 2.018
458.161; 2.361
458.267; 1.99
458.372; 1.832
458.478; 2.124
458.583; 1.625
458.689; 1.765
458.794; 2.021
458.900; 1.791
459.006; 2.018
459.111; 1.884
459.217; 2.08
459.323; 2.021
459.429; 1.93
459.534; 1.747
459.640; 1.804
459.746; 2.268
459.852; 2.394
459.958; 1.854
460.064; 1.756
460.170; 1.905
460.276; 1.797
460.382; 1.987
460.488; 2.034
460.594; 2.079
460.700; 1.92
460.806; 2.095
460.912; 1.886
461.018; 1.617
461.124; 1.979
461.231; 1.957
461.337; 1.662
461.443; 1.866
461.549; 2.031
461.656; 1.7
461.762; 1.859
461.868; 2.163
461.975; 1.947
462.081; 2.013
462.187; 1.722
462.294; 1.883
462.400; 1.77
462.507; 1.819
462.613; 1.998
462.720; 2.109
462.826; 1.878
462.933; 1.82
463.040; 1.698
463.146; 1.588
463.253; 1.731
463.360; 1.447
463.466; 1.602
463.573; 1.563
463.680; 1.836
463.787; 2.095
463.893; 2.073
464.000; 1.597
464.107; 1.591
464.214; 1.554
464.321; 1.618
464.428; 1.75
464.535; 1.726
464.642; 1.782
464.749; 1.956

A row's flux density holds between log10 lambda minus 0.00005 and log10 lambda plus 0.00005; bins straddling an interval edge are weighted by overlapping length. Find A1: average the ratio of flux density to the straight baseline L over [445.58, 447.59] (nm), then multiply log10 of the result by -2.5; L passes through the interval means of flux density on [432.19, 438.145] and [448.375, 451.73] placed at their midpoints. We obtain 0.21 mag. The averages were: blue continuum 3.2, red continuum 2.99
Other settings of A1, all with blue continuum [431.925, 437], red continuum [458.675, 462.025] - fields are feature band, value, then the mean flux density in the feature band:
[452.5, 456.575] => -0.127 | 2.37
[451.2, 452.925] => -0.230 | 2.7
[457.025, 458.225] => -0.043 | 2.1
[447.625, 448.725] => -0.056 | 2.43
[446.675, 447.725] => 0.010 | 2.31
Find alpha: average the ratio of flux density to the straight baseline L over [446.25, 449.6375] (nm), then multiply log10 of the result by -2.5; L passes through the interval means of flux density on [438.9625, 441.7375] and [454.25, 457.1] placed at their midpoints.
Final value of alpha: 0.49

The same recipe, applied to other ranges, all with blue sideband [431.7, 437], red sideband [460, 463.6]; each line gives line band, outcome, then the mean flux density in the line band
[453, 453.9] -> -0.180 mag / 2.47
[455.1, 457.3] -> -0.098 mag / 2.2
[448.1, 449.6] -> -0.182 mag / 2.63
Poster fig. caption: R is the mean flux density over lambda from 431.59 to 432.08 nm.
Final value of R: 1.41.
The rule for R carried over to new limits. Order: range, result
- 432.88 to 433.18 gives 1.6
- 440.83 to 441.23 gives 5.4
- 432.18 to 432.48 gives 2.66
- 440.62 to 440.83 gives 5.72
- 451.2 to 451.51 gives 2.82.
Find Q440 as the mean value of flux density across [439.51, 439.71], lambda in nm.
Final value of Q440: 4.38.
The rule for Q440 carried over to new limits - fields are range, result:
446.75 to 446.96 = 0.484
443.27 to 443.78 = 4.17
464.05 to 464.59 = 1.65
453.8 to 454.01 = 2.36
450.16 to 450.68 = 3.31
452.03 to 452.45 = 2.85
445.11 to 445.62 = 3.7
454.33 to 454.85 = 2.37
